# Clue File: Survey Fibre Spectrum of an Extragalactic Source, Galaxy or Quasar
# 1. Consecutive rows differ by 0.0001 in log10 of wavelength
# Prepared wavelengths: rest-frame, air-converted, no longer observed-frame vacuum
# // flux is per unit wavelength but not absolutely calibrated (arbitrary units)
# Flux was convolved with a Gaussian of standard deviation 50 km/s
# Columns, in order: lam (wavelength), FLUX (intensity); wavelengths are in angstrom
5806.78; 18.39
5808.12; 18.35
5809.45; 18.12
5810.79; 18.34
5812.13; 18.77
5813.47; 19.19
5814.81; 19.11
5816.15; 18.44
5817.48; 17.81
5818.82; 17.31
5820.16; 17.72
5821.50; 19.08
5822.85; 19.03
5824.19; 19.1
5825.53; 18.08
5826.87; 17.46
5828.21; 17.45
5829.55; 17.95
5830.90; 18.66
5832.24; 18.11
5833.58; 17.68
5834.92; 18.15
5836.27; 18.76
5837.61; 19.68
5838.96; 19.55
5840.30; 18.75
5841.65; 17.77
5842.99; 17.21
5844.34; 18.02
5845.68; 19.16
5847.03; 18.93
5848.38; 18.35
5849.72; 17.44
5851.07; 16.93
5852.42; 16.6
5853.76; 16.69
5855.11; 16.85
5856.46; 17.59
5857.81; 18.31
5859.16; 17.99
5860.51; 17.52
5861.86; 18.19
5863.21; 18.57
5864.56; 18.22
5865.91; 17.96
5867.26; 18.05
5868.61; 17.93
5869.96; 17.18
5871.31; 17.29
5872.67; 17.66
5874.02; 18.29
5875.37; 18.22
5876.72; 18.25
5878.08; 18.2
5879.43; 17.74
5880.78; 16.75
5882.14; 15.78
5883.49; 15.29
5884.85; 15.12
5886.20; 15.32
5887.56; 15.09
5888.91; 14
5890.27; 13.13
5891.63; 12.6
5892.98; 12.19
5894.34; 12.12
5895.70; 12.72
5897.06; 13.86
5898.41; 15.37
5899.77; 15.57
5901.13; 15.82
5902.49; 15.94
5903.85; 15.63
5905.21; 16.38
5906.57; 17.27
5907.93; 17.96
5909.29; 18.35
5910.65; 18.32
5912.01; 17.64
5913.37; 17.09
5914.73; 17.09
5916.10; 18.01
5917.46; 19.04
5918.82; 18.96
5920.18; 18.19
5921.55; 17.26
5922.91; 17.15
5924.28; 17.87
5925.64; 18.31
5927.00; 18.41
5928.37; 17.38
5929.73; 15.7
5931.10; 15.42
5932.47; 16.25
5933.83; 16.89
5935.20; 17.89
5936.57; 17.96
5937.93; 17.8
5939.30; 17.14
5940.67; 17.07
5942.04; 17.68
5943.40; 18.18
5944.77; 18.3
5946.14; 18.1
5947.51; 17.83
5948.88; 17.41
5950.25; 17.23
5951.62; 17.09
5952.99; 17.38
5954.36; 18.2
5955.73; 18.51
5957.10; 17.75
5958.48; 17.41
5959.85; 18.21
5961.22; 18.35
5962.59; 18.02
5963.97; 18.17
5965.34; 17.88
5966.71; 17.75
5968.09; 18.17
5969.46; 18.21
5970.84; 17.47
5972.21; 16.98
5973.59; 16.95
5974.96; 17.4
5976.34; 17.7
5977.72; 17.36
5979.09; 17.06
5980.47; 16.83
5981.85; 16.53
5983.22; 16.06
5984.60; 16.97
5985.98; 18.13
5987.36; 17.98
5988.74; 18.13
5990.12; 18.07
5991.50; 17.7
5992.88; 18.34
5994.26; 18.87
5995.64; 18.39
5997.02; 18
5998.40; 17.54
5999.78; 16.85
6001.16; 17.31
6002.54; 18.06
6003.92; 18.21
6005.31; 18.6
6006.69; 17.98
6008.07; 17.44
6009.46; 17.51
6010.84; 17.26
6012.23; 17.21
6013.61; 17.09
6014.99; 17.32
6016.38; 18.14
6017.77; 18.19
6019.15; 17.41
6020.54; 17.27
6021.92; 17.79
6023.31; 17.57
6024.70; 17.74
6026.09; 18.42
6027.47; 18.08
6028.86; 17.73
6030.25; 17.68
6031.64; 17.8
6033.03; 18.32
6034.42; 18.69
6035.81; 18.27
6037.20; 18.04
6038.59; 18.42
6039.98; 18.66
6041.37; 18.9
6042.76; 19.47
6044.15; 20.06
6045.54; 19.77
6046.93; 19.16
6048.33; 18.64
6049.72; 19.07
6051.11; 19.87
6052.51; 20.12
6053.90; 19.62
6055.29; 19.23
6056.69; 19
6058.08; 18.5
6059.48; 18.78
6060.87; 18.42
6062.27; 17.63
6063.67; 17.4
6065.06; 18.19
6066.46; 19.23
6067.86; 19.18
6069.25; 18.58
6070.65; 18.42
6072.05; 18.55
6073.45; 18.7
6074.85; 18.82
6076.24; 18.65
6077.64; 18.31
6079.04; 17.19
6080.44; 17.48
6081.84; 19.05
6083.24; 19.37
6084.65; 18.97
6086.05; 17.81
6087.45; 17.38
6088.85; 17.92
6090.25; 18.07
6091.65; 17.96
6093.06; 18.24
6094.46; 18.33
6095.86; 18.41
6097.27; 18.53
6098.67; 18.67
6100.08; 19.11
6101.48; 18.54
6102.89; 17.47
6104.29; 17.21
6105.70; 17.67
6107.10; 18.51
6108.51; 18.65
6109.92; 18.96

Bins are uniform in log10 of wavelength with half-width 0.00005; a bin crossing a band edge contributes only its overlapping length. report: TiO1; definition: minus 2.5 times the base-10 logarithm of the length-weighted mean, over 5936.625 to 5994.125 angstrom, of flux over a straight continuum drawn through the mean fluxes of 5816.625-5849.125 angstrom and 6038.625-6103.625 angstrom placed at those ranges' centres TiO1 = 0.05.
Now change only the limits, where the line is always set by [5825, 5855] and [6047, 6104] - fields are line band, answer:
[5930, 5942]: 0.07 mag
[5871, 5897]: 0.17 mag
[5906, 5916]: 0.03 mag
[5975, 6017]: 0.05 mag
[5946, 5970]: 0.03 mag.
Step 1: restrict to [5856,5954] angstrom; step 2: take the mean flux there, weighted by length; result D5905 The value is 16.9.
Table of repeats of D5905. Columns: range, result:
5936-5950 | 17.7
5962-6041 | 17.8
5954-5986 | 17.6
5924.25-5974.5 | 17.6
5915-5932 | 17.6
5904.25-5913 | 17.6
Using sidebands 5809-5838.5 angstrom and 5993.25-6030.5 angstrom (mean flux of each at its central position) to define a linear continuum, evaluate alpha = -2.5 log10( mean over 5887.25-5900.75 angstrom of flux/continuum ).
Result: 0.31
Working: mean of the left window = 18.4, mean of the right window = 17.8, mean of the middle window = 13.7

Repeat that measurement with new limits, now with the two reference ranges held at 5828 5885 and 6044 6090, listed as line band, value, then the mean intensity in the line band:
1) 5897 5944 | 0.05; 17.2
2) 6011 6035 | 0.04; 17.8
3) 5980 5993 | 0.05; 17.4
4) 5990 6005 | 0.03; 18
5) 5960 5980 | 0.04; 17.7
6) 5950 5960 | 0.03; 17.7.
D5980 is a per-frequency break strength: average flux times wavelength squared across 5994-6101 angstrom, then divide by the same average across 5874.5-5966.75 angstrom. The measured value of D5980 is 1.13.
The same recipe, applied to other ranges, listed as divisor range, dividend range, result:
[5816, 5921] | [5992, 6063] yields 1.12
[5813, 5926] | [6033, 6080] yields 1.16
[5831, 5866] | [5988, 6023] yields 1.04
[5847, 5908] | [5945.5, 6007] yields 1.11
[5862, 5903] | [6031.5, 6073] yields 1.24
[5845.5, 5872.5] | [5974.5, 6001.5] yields 1.03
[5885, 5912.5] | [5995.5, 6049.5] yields 1.24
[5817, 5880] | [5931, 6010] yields 1.02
